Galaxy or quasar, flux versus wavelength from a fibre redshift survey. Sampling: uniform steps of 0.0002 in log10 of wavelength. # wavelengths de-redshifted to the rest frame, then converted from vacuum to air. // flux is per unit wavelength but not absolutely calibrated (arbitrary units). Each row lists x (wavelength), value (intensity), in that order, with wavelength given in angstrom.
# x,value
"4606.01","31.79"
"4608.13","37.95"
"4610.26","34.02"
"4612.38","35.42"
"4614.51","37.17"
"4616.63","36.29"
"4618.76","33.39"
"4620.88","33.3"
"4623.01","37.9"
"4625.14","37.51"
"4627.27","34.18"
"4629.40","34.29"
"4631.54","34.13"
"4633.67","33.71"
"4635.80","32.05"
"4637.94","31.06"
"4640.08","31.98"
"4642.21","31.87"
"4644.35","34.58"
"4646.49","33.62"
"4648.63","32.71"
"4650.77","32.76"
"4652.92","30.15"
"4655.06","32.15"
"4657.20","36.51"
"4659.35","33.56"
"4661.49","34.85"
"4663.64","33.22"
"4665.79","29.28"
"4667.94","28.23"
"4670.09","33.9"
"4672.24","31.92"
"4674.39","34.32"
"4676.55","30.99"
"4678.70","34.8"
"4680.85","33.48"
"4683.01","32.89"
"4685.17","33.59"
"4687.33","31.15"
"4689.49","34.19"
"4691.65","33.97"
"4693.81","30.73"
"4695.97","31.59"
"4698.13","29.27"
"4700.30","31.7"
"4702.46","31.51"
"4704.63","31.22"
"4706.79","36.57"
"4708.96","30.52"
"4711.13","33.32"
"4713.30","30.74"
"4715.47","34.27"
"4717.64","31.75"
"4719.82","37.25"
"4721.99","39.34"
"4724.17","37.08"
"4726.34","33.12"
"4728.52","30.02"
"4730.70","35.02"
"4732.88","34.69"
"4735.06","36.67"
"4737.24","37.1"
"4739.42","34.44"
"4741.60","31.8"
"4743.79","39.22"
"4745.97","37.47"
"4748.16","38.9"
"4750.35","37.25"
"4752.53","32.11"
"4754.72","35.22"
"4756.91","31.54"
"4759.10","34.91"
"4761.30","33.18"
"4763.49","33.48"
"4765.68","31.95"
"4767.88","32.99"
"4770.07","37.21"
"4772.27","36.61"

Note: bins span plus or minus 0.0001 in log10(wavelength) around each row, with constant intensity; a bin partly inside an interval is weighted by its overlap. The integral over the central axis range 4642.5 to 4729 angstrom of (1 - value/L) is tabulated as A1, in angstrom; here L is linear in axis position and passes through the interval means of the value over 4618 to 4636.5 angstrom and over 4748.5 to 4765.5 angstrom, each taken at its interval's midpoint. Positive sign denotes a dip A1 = 3.6 angstrom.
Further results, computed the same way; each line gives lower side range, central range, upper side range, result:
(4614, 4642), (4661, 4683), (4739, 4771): 1.3 angstrom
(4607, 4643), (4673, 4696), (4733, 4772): 1.2 angstrom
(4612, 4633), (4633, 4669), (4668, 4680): 1.5 angstrom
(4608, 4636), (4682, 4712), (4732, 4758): 2.6 angstrom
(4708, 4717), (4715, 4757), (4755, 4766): -3.3 angstrom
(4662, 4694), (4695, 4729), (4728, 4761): 0.7 angstrom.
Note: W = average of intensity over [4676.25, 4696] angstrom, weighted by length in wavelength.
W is 32.9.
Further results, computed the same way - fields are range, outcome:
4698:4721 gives 32.7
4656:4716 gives 32.6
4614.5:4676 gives 33.4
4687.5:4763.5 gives 34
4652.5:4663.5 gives 33.6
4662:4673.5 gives 31.5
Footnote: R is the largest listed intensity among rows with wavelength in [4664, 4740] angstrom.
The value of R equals 39.34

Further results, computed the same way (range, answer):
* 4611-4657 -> 37.9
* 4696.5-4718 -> 36.57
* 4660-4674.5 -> 34.85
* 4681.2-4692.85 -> 34.19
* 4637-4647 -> 34.58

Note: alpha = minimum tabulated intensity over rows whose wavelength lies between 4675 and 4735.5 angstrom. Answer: 29.27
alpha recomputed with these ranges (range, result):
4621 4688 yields 28.23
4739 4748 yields 31.8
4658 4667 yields 29.28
